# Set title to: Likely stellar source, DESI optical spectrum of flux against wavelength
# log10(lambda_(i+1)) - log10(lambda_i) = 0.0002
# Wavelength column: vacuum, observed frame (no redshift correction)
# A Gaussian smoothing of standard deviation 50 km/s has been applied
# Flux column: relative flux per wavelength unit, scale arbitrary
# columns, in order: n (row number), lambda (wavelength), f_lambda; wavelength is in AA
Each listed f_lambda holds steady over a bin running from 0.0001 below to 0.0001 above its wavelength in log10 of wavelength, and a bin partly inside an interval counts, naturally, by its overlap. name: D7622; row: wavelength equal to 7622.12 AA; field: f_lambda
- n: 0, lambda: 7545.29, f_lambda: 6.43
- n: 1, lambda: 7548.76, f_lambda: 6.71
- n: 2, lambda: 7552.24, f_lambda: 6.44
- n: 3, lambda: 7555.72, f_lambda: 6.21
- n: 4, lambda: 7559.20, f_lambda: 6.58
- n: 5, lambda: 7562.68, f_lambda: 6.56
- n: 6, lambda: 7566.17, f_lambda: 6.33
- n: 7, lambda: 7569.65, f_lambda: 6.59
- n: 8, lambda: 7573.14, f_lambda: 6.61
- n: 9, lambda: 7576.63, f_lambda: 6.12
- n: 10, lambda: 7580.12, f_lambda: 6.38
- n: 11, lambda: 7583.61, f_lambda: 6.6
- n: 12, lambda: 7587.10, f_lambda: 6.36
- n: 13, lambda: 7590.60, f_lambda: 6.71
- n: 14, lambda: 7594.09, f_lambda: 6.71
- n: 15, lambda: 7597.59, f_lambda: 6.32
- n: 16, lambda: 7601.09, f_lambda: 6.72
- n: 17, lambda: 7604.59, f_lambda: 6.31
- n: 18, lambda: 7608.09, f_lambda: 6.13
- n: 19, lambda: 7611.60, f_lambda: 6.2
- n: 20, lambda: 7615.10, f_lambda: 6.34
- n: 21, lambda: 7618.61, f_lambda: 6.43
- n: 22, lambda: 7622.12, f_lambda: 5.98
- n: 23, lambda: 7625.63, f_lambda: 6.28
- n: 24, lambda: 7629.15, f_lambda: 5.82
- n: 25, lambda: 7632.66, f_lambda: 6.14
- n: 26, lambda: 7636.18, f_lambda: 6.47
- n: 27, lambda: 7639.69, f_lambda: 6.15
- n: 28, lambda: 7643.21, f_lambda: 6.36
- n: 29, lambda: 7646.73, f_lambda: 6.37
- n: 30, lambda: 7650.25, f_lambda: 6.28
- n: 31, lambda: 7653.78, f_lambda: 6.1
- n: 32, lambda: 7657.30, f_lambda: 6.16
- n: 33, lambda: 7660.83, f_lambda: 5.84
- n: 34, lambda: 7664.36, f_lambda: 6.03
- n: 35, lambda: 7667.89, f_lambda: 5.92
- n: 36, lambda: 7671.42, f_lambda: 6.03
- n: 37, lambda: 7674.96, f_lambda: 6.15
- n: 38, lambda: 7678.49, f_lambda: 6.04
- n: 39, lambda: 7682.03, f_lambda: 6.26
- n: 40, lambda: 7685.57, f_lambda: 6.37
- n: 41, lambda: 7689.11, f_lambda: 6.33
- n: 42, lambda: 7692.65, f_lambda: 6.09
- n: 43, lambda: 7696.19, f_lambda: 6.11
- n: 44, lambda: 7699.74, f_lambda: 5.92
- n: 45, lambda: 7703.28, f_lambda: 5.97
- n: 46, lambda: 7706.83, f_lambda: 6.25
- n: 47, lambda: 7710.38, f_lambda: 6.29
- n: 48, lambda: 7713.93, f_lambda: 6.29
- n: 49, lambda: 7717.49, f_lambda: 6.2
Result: 5.98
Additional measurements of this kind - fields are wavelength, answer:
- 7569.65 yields 6.59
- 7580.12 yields 6.38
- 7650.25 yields 6.28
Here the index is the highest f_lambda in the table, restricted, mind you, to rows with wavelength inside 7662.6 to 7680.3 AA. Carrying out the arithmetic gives 6.15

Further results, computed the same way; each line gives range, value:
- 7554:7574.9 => 6.61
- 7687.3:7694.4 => 6.33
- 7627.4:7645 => 6.47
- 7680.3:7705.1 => 6.37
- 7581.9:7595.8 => 6.71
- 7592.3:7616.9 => 6.72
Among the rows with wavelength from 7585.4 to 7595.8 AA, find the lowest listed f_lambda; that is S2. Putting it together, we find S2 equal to 6.36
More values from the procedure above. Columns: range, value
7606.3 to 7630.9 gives 5.82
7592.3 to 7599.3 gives 6.32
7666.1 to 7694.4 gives 5.92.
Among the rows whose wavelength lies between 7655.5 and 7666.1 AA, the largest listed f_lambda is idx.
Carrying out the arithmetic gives 6.16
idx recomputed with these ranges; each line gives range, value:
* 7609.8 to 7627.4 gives 6.43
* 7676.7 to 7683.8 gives 6.26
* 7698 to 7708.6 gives 6.25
